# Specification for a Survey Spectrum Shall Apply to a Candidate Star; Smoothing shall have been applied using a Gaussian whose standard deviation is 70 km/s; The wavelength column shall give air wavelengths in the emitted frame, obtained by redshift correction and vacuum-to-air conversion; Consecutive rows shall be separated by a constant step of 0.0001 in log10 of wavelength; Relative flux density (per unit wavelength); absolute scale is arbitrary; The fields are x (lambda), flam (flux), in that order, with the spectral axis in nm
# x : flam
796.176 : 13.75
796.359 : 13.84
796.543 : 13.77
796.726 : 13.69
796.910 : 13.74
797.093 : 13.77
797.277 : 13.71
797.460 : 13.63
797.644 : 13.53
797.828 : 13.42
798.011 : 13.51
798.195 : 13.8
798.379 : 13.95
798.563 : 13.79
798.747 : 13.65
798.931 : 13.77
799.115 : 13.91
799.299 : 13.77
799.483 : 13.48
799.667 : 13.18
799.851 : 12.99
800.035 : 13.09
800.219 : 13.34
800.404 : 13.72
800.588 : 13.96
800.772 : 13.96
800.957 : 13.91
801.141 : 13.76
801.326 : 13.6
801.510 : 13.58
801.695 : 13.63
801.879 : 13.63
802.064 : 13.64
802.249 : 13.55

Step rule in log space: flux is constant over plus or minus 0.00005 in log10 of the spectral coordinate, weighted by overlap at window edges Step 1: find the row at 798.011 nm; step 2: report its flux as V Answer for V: 13.51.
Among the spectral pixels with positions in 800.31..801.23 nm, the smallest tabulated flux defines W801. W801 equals 13.72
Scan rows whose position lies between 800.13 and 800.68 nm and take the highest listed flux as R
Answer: 13.96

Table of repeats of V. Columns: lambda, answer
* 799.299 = 13.77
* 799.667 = 13.18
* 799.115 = 13.91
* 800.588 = 13.96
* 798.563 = 13.79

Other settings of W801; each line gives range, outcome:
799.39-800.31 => 12.99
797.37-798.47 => 13.42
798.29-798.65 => 13.79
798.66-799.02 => 13.65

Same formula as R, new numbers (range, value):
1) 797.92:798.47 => 13.95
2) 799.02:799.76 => 13.91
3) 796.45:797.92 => 13.77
